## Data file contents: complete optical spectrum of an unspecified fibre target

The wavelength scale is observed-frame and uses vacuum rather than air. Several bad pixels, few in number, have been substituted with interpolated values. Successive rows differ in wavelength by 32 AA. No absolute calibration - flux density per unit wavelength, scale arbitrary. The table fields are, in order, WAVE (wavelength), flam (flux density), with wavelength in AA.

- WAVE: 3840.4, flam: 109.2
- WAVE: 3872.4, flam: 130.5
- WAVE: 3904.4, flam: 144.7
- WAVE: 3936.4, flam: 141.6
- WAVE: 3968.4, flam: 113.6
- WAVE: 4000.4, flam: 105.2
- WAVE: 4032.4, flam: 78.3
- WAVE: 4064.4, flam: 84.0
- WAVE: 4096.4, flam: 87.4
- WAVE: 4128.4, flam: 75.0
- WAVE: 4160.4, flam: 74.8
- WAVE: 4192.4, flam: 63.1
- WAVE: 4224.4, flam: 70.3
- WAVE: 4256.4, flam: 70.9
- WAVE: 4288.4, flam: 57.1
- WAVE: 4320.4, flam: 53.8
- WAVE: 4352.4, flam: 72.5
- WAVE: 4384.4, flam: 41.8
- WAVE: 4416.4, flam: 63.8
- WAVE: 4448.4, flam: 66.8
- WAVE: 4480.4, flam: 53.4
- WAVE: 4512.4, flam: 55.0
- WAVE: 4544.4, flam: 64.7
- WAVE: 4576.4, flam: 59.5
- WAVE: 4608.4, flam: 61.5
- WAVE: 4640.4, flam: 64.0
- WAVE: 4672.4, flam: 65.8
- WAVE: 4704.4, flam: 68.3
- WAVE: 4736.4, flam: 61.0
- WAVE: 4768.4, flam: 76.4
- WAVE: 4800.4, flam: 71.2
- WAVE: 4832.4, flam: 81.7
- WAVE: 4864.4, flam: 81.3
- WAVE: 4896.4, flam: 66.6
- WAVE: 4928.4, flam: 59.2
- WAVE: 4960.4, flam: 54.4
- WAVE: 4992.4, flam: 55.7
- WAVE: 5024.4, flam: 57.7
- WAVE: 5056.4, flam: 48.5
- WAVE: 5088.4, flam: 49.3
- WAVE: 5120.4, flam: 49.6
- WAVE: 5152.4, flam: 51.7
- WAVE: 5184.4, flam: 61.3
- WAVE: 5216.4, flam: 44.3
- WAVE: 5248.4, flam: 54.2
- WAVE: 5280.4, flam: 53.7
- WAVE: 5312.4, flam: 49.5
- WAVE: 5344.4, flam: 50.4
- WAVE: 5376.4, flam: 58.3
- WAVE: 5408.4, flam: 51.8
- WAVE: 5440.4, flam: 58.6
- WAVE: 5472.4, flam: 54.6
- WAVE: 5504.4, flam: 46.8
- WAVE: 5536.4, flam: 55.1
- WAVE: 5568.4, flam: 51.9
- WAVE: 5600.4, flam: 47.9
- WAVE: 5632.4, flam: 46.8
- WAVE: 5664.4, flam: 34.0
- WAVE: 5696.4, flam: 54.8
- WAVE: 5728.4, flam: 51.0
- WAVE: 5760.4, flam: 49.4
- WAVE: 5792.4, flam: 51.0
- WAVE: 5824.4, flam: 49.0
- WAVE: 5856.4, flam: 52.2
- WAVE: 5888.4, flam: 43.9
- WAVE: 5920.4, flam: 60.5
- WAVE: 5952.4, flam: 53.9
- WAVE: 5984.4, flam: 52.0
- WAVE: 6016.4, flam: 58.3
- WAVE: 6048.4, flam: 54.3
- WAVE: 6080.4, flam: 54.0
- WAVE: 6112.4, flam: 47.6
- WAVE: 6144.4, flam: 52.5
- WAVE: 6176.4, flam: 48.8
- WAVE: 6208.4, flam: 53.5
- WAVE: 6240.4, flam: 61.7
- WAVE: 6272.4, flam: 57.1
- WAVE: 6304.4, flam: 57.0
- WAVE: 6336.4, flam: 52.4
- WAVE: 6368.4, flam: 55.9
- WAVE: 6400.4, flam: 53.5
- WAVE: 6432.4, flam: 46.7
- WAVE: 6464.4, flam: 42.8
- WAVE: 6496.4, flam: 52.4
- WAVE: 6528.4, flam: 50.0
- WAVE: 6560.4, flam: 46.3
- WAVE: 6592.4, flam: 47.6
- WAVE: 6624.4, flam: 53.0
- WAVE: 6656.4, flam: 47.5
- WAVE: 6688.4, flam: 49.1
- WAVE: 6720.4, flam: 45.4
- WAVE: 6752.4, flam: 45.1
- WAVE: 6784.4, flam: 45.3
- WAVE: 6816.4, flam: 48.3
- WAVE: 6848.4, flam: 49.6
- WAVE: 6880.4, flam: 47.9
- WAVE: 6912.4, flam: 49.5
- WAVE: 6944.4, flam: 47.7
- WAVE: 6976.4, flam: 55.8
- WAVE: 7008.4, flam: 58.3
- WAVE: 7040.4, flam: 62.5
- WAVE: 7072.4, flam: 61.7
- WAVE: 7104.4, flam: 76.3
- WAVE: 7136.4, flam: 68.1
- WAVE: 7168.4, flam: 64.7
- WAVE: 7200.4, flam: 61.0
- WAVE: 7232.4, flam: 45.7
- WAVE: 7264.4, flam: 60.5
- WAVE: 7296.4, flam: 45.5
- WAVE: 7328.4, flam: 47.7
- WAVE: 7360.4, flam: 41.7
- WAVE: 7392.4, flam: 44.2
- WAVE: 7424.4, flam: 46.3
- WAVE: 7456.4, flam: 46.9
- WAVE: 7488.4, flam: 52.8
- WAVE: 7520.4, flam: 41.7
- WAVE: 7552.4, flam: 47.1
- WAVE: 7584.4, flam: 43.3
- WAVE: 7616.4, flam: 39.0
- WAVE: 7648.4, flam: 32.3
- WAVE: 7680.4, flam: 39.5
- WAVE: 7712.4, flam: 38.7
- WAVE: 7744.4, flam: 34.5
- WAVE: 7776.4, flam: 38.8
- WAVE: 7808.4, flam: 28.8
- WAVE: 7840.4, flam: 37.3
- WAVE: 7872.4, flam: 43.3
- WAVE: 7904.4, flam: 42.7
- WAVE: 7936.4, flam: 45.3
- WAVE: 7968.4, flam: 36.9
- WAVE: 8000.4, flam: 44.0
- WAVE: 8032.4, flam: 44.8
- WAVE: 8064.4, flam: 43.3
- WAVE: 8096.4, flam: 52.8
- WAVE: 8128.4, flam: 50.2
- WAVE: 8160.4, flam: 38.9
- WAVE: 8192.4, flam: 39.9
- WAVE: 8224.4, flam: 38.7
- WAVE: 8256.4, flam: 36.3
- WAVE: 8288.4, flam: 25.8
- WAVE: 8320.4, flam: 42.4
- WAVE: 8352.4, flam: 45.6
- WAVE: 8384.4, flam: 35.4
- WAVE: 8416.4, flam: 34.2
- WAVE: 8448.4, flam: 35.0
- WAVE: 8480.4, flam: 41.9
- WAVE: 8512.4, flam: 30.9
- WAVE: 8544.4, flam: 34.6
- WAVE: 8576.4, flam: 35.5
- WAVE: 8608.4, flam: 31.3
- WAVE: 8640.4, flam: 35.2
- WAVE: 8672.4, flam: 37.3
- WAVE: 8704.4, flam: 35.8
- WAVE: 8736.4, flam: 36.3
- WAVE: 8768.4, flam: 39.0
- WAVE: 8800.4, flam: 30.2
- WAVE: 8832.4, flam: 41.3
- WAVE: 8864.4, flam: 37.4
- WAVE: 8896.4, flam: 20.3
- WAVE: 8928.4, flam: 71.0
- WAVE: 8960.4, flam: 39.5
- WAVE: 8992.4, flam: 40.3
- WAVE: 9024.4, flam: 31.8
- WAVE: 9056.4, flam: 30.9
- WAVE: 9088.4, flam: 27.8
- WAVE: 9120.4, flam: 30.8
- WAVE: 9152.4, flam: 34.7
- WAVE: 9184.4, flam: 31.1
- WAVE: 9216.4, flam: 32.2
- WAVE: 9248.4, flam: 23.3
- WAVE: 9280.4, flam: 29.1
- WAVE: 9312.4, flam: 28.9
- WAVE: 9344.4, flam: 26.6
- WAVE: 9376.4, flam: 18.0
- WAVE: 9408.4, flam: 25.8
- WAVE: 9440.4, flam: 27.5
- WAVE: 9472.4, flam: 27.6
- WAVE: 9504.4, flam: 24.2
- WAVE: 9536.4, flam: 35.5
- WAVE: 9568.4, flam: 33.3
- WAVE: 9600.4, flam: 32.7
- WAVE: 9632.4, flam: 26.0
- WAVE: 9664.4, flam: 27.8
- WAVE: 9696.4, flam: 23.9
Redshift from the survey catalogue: 1.537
